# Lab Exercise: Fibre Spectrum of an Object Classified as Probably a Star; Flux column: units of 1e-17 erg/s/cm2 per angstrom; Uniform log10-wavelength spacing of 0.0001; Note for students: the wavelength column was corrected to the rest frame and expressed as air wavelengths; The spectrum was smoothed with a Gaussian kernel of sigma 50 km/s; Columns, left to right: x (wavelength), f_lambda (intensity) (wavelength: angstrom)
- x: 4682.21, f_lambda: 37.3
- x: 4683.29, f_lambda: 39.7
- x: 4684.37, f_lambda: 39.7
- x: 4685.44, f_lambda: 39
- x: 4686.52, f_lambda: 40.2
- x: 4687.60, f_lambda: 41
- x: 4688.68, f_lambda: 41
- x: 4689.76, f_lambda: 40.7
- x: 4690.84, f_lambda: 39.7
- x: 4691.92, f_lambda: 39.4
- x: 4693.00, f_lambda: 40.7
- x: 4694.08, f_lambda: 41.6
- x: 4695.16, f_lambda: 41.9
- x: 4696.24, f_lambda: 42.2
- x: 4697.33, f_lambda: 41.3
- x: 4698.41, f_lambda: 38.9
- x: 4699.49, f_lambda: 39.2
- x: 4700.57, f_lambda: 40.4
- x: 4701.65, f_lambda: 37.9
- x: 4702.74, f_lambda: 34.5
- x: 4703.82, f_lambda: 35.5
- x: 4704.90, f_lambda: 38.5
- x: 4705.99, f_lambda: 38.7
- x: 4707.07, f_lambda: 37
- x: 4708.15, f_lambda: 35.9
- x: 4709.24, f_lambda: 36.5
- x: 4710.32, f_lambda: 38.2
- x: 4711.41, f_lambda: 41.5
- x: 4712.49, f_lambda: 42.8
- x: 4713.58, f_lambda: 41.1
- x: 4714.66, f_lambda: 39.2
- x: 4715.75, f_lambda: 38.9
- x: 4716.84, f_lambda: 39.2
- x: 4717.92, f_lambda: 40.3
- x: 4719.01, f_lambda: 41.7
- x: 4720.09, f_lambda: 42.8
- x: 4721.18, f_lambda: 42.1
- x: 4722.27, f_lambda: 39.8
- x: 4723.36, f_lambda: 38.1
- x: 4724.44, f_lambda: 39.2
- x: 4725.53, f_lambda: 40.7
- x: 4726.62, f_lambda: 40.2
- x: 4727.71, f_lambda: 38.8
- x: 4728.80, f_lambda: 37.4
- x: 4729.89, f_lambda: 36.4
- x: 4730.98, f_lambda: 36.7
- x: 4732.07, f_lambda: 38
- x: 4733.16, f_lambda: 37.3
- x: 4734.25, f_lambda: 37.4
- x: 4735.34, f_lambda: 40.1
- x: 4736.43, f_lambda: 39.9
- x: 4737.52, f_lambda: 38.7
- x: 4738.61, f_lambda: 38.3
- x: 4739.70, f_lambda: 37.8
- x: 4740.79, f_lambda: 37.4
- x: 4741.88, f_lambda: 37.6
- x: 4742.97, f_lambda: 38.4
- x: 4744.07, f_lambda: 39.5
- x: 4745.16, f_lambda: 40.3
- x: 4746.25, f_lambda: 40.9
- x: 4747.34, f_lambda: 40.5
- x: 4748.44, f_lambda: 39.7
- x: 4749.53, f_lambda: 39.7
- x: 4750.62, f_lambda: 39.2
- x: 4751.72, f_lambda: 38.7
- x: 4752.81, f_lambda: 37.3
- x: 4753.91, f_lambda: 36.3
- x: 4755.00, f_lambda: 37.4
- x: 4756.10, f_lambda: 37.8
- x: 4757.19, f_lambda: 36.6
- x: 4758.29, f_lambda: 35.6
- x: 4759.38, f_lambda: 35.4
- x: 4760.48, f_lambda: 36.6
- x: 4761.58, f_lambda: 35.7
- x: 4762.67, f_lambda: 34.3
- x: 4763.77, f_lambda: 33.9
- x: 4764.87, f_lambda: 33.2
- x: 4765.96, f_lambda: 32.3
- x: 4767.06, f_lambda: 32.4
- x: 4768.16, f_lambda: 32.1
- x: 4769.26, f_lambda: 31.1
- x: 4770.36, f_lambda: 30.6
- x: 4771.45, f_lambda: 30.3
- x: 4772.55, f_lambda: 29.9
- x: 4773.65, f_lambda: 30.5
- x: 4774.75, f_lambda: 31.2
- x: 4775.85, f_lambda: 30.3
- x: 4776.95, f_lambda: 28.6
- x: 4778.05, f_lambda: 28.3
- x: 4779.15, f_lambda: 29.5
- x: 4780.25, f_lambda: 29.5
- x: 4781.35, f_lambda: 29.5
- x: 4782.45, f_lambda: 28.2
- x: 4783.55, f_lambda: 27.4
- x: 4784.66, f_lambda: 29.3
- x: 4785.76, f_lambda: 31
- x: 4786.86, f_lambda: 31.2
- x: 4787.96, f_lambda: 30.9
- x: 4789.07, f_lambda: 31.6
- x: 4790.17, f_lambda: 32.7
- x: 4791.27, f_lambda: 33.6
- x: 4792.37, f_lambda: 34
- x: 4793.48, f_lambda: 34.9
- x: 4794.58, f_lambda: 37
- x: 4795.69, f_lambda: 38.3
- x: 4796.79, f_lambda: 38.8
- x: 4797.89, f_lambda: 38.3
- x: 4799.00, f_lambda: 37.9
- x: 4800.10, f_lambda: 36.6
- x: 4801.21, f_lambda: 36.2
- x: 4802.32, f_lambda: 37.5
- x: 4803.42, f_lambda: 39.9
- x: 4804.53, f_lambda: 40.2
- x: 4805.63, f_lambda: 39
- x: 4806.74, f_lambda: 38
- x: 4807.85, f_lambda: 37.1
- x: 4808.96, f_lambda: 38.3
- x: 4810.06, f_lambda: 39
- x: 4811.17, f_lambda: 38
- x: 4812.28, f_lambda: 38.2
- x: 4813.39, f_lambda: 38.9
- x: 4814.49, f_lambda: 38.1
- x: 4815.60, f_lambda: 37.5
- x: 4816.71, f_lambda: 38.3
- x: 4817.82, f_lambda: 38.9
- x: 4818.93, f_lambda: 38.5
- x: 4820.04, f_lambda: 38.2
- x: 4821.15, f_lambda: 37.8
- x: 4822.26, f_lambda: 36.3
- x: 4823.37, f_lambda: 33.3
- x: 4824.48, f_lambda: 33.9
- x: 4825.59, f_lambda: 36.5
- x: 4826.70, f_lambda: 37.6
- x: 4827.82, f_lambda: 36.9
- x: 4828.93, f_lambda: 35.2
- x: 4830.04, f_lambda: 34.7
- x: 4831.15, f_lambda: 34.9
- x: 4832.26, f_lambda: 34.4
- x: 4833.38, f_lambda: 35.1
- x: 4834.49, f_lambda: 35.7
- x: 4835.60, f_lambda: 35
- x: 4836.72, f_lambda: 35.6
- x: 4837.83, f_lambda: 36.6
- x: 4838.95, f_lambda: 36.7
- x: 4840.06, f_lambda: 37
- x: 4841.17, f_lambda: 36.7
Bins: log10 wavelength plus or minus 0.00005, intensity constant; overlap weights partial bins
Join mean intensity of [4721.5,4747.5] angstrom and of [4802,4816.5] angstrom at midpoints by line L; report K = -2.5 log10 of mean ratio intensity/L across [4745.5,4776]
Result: 0.11 mag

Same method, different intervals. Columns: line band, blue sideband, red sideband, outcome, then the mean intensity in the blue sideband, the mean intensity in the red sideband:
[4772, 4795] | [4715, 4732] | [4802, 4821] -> 0.25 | 39.4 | 38.5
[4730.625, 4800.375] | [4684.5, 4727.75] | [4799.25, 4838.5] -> 0.10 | 39.7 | 37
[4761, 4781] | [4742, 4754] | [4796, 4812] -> 0.23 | 39.2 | 38.2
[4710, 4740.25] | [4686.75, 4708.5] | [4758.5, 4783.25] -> -0.09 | 39.3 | 31.5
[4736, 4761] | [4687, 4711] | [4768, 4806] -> -0.07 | 39.1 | 33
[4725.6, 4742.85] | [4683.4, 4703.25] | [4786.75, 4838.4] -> 0.02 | 40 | 36.5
